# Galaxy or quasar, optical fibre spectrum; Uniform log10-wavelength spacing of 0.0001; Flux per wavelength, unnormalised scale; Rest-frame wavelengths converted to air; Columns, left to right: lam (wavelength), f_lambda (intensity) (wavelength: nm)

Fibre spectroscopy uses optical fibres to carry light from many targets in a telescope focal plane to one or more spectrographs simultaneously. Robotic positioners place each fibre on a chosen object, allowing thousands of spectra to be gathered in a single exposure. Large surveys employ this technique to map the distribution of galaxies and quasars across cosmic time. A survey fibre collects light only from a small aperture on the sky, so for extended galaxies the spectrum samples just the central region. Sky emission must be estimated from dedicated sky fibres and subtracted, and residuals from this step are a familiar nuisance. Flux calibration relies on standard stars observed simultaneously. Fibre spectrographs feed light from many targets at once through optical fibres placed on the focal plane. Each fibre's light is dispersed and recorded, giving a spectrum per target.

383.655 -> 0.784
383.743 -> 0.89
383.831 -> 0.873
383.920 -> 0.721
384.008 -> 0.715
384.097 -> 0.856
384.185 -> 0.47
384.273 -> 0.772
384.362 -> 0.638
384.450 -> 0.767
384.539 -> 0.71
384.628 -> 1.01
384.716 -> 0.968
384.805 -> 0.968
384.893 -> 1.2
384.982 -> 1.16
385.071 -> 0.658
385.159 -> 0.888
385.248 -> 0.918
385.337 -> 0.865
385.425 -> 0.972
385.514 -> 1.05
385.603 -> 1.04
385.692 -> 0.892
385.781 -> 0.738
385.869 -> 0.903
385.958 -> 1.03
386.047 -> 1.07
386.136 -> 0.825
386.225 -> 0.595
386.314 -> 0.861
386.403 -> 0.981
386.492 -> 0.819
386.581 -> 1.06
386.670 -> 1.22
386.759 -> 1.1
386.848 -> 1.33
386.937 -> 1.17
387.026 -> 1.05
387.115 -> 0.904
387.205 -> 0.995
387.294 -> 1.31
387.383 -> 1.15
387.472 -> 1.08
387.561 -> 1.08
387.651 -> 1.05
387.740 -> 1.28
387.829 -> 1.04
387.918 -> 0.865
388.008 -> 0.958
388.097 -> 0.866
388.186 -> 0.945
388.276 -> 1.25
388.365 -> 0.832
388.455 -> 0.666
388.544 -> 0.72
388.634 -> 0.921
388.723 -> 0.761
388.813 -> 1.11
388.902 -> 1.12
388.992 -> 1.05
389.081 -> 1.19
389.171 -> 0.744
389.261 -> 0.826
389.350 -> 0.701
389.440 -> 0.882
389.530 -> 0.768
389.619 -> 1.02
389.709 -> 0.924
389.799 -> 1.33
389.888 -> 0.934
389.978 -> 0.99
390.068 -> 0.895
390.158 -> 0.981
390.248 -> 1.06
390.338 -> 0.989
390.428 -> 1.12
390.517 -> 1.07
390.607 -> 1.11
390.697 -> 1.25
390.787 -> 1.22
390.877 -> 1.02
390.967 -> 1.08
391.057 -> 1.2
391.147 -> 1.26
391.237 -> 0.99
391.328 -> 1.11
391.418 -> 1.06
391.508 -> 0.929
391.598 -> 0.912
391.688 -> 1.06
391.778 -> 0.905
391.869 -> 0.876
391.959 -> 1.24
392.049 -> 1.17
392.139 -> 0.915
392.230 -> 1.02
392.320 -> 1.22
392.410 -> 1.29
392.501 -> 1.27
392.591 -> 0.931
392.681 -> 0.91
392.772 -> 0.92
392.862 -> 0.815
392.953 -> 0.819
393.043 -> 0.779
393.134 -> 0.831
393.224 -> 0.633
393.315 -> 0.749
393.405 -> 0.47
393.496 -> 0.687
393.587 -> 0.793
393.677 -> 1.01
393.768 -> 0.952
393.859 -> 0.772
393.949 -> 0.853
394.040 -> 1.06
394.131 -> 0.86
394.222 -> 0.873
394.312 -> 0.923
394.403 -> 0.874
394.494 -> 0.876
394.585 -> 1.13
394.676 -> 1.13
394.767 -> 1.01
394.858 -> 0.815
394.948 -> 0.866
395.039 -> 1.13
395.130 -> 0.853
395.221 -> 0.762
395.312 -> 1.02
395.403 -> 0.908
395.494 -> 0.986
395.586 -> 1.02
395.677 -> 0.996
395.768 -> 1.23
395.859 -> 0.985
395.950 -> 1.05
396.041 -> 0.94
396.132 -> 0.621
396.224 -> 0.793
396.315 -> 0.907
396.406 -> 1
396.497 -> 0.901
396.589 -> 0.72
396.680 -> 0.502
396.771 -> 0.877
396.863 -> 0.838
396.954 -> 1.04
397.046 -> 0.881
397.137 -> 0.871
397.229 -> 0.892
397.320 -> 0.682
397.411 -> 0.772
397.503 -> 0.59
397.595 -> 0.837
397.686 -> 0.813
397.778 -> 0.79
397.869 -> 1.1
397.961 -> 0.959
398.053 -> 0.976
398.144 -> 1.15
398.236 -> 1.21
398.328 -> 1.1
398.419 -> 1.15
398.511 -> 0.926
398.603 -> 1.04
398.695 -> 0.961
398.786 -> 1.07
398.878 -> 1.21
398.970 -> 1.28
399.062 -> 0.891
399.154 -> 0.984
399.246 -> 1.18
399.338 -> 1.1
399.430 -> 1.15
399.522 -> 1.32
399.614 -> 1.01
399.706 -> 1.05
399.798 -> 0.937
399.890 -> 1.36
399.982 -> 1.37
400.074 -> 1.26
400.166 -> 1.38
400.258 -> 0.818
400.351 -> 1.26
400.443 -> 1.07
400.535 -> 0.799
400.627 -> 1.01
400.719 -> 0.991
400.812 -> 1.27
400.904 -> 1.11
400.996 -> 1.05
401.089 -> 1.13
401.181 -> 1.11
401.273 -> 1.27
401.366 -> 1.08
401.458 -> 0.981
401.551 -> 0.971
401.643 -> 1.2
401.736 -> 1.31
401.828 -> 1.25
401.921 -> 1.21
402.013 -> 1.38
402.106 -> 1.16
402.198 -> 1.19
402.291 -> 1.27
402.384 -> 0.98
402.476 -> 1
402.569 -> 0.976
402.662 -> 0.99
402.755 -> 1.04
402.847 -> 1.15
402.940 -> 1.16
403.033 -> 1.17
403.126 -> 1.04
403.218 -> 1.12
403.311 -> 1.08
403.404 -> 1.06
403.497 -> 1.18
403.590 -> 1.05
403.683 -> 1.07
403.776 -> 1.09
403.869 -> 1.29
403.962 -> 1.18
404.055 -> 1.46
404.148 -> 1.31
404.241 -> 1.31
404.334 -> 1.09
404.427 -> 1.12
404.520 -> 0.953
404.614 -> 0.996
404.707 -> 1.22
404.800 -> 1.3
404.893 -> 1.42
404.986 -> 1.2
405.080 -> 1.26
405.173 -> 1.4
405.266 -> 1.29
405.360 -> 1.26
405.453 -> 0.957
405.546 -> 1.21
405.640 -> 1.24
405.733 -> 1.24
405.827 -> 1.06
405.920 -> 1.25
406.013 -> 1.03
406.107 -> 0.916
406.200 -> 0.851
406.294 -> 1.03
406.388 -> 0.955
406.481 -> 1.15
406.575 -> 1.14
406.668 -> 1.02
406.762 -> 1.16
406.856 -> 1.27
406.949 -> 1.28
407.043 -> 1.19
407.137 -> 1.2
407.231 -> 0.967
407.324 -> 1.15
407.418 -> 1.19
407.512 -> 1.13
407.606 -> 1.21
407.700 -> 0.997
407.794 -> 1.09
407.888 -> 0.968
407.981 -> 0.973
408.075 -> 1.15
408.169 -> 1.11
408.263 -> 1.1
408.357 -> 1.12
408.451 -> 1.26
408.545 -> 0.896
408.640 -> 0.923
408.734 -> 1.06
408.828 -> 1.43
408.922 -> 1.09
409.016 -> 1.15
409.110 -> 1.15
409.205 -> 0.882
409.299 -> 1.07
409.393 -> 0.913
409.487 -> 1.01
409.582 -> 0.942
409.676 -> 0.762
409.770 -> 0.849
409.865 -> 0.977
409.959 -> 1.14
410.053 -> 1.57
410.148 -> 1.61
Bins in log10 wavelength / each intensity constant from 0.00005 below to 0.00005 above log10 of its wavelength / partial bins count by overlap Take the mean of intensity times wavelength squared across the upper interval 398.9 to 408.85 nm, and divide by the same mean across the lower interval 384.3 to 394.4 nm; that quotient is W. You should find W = 1.26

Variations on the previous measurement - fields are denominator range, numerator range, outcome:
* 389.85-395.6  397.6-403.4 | 1.18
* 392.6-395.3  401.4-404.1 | 1.37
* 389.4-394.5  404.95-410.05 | 1.22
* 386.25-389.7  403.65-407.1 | 1.29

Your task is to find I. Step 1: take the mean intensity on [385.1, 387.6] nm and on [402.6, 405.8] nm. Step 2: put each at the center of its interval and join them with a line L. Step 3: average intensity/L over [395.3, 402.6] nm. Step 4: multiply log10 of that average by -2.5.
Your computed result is 0.09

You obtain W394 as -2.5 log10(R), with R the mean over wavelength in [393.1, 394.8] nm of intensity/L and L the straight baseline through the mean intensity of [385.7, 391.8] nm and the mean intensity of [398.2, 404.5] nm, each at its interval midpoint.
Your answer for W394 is 0.21 mag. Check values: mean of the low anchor 1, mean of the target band 0.867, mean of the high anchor 1.13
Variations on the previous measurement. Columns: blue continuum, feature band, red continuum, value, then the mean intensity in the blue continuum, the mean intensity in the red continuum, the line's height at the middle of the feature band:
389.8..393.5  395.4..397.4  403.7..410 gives 0.17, 1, 1.12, 1.04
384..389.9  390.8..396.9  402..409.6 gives 0.08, 0.95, 1.12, 1.01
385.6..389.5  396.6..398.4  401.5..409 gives 0.20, 0.975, 1.14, 1.07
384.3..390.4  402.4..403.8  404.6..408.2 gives 0.03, 0.965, 1.14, 1.11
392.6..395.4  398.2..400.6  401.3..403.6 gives -0.08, 0.874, 1.12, 1.03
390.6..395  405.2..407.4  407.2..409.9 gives -0.09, 0.967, 1.05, 1.04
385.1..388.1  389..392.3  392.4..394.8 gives -0.10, 0.999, 0.89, 0.936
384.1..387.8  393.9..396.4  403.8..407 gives 0.13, 0.964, 1.17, 1.06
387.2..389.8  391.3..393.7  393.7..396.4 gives 0.02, 0.975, 0.939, 0.953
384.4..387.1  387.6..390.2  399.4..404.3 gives 0.05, 0.959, 1.14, 0.995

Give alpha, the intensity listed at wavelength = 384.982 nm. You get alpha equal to 1.16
